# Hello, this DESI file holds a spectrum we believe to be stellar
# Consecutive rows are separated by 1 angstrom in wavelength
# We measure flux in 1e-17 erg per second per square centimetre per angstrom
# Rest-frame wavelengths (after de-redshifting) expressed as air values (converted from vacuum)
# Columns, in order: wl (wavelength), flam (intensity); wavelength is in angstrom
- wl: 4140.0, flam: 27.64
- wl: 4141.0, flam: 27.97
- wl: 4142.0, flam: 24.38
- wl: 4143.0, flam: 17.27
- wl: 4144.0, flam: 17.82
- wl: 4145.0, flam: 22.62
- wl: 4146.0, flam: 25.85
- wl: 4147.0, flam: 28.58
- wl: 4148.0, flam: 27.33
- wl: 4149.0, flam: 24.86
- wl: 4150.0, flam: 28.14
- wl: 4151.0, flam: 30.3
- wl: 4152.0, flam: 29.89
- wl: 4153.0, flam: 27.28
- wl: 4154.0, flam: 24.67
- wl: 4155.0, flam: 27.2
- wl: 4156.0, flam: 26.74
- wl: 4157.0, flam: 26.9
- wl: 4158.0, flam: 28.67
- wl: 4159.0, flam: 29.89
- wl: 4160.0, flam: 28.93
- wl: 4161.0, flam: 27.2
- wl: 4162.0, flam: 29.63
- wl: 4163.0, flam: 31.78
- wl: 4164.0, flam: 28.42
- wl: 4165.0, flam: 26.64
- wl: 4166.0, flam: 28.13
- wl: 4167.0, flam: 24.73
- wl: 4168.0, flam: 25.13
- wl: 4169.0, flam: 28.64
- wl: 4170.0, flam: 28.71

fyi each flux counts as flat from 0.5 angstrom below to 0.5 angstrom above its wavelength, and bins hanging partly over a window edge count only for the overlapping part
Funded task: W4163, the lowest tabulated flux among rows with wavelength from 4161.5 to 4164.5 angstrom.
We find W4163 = 28.42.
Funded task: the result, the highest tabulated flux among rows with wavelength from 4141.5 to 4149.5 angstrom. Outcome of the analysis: 28.58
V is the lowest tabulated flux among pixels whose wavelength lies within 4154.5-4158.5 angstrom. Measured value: 26.74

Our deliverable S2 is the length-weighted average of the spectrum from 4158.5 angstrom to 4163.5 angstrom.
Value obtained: 29.5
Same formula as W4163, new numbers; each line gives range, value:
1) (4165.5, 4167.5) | 24.73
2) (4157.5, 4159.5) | 28.67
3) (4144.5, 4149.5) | 22.62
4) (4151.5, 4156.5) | 24.67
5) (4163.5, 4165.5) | 26.64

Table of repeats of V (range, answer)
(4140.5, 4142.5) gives 24.38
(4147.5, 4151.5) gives 24.86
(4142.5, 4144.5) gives 17.27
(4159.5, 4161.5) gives 27.2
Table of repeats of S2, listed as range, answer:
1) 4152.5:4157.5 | 26.6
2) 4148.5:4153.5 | 28.1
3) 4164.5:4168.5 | 26.2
